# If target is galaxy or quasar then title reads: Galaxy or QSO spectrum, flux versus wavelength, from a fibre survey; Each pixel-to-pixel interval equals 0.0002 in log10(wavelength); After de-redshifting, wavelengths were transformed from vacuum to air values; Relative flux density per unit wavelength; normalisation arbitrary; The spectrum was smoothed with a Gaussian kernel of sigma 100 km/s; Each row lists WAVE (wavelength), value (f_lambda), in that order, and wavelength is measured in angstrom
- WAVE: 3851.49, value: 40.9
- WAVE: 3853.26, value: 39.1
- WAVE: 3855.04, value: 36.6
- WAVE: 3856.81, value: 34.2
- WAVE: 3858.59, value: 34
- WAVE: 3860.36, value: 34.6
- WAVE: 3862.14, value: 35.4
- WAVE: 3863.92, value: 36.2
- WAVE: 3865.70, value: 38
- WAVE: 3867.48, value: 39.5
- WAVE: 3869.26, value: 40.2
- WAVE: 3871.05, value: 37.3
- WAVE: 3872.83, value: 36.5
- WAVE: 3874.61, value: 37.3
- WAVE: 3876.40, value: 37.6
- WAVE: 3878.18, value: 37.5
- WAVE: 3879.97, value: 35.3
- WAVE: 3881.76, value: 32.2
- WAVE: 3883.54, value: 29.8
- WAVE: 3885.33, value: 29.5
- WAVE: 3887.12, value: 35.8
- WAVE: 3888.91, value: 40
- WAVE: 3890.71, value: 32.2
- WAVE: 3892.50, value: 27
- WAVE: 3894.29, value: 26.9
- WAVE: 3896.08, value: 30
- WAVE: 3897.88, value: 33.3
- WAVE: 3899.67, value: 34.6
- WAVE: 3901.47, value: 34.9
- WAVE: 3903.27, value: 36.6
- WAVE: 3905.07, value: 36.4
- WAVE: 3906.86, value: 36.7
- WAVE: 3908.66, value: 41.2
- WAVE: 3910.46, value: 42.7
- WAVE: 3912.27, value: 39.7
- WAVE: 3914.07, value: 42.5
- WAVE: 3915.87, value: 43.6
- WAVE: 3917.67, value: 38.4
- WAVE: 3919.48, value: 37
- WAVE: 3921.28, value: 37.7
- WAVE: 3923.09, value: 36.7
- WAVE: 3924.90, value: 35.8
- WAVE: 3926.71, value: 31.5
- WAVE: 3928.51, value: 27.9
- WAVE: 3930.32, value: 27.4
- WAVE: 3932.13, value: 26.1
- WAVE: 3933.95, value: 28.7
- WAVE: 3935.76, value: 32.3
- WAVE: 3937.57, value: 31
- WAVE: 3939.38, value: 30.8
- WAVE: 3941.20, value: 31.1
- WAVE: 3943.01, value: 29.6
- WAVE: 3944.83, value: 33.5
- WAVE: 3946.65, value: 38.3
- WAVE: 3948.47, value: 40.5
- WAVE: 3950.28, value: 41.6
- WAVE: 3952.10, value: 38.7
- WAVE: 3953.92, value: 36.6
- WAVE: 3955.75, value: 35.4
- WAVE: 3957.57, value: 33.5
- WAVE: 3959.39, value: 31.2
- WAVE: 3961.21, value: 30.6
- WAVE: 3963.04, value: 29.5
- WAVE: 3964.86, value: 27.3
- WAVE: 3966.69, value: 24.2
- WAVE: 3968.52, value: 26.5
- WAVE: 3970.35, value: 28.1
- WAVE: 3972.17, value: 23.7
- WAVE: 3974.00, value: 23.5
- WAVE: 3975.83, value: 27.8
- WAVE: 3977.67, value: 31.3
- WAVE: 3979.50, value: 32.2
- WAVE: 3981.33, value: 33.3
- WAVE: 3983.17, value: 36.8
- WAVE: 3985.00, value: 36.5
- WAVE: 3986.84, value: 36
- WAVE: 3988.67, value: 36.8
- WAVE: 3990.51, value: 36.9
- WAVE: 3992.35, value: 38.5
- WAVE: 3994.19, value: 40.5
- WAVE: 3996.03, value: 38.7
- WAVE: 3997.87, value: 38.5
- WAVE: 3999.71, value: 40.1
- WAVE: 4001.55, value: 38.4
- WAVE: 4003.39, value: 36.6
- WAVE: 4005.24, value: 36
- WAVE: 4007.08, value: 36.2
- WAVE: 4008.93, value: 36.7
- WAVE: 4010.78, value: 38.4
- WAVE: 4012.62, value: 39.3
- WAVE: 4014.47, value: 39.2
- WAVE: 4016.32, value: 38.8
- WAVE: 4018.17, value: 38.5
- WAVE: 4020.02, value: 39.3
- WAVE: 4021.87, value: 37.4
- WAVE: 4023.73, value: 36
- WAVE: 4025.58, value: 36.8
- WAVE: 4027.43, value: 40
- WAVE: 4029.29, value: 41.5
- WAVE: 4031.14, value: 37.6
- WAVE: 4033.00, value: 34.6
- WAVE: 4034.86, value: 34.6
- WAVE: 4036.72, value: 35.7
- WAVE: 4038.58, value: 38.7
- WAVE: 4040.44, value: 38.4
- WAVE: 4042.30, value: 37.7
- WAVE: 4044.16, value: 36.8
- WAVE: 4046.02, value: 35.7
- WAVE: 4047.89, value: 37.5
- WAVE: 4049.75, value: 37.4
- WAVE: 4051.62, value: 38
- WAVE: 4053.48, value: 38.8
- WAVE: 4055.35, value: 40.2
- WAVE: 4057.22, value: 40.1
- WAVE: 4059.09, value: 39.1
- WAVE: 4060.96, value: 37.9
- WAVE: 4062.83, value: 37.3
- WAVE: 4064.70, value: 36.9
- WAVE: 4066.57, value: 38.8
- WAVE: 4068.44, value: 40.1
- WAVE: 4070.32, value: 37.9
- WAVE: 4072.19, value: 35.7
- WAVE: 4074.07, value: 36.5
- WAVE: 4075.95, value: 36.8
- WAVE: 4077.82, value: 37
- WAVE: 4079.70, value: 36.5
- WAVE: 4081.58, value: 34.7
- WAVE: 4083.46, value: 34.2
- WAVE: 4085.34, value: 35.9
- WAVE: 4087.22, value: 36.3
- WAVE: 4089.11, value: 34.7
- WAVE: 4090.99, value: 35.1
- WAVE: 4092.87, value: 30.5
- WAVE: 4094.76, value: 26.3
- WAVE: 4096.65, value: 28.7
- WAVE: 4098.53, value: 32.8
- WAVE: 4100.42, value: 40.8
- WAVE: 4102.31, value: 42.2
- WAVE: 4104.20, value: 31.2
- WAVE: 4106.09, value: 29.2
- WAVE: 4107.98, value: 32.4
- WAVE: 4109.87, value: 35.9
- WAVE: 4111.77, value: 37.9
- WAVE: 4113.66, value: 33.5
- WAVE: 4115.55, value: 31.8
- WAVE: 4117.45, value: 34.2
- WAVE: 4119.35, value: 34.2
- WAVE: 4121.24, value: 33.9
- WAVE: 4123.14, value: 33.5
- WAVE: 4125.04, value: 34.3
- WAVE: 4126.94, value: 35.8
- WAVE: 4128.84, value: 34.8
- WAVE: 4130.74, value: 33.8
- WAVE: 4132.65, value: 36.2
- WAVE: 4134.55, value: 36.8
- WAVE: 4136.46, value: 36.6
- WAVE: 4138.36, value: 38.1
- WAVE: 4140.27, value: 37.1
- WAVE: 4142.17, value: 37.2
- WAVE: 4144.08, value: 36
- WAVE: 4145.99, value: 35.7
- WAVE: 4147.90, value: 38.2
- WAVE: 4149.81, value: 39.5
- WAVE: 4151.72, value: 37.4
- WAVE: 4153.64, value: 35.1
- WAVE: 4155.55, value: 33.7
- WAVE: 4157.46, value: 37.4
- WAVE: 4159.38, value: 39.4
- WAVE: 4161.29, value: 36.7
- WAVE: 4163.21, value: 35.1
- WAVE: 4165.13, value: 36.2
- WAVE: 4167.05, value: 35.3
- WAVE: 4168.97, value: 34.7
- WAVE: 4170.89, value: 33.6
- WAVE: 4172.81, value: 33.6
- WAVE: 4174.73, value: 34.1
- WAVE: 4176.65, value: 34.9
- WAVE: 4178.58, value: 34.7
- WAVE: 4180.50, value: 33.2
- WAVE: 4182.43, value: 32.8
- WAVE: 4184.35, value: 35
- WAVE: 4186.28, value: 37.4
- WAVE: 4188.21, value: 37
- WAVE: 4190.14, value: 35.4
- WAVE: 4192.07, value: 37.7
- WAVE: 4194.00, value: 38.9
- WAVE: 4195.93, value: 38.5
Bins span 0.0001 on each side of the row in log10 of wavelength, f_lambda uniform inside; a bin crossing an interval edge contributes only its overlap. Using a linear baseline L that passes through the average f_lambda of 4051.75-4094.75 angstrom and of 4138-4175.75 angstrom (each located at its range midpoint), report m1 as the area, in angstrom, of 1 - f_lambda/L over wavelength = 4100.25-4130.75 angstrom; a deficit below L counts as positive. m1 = 1.57 angstrom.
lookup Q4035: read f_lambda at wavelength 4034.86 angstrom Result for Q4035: 34.6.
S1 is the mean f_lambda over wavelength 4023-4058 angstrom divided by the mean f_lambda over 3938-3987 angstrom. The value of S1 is 1.18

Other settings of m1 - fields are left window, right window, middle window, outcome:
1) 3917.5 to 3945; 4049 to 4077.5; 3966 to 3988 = 2.59 angstrom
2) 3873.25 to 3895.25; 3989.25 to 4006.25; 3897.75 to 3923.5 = -2.77 angstrom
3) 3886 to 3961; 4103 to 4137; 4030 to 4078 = -4.40 angstrom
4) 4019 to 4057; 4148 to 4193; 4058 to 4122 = 2.95 angstrom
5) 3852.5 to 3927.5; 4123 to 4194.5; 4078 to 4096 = 1.03 angstrom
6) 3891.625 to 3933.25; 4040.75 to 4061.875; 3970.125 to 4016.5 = 1.79 angstrom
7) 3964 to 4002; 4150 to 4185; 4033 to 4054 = -2.03 angstrom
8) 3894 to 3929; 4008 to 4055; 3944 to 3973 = 3.53 angstrom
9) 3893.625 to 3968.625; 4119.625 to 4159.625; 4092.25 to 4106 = 1.04 angstrom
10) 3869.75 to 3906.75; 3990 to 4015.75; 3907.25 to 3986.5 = 6.13 angstrom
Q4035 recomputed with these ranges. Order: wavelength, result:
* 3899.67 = 34.6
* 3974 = 23.5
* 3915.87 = 43.6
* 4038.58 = 38.7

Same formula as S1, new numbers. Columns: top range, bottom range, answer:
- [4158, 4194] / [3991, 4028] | 0.93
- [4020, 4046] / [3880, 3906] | 1.14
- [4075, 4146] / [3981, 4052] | 0.93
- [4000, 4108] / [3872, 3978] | 1.10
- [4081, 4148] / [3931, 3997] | 1.06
